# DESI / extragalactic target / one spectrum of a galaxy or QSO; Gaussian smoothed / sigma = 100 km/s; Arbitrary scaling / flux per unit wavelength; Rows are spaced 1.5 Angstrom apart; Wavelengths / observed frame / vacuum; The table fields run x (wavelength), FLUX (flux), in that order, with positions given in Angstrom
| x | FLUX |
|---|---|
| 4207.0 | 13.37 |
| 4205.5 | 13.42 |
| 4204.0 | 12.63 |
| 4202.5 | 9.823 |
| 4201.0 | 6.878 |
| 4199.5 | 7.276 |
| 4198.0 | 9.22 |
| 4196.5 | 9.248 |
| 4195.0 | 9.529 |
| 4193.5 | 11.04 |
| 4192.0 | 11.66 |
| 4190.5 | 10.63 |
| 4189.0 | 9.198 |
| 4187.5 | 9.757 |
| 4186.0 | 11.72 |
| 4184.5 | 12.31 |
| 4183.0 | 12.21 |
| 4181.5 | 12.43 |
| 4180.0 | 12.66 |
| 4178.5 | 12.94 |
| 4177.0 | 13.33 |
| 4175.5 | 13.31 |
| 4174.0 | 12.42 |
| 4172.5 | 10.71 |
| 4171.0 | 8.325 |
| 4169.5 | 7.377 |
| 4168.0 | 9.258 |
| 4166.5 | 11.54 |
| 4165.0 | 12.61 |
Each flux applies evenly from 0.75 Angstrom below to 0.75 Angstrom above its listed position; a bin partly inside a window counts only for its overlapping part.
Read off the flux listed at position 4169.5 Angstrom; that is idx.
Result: 7.377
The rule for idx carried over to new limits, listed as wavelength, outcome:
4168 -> 9.258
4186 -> 11.72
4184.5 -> 12.31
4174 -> 12.42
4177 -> 13.33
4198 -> 9.22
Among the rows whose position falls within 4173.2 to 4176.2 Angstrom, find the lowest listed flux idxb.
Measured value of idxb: 12.42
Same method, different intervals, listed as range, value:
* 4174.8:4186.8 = 11.72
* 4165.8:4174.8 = 7.377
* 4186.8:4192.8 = 9.198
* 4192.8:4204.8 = 6.878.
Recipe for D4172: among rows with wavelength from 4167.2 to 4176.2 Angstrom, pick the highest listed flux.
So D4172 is 13.31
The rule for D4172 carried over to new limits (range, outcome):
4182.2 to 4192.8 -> 12.31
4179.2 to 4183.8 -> 12.66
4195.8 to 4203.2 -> 9.823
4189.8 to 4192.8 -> 11.66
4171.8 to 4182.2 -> 13.33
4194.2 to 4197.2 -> 9.529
